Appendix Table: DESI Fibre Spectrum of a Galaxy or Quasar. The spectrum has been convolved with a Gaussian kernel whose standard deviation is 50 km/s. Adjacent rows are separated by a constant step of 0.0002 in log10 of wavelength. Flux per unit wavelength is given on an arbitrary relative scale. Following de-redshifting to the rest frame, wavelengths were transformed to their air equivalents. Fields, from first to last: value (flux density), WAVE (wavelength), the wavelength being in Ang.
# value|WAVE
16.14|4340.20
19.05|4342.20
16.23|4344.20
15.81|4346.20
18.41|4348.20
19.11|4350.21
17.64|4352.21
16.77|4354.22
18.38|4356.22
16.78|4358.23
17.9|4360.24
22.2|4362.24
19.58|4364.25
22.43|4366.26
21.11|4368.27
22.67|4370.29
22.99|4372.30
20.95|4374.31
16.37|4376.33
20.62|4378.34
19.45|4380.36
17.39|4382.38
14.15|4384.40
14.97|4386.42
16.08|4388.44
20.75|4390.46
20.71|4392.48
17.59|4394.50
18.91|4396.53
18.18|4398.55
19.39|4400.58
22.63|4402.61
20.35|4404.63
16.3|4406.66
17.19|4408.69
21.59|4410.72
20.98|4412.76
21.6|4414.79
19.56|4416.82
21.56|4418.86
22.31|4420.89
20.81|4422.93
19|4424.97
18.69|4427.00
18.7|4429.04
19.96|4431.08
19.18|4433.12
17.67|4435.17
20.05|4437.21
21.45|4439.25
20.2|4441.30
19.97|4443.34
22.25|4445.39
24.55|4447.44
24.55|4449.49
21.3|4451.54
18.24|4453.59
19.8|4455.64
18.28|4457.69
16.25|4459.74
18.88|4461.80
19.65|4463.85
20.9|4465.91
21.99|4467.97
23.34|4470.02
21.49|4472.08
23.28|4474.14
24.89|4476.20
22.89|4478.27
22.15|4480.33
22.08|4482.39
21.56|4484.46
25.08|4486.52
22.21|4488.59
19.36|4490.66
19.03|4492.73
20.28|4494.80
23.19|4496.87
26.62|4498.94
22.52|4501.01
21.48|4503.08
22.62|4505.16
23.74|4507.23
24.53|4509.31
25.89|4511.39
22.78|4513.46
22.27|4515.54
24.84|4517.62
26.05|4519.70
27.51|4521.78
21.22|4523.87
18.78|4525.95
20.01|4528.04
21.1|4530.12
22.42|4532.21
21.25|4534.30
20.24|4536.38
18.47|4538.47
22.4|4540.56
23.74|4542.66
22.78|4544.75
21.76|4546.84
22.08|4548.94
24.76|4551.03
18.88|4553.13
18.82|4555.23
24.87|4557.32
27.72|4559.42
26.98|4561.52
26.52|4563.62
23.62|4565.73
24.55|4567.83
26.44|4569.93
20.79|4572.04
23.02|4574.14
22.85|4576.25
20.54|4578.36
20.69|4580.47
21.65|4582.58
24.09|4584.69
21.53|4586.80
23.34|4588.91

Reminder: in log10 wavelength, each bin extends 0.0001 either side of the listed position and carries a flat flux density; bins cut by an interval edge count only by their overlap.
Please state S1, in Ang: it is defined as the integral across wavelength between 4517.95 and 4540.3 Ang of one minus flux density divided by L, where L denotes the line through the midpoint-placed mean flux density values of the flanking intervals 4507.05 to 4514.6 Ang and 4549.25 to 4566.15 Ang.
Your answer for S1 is 2.1 Ang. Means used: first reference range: 24.3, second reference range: 24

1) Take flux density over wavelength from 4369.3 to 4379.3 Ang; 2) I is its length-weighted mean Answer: 20.7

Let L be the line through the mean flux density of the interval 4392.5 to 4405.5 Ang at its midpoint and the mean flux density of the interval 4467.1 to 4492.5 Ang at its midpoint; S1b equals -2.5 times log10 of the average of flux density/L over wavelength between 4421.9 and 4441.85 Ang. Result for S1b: 0.06 mag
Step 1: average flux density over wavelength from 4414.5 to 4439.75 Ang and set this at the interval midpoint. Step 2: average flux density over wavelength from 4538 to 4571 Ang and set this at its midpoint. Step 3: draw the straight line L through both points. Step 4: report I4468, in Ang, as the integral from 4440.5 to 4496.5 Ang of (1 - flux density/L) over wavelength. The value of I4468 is -0.52 Ang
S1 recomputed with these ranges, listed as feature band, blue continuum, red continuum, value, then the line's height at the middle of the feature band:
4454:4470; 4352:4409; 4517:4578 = 1.0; 20.9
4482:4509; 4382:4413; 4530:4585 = -1.6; 21.1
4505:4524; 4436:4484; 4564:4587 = -2.0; 22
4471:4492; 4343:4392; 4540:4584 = -1.1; 21.3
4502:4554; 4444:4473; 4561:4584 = -0.3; 22.4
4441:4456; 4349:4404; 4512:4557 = -0.7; 20.5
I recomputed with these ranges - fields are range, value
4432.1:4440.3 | 19.6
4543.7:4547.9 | 22.3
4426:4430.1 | 18.7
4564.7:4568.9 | 24.1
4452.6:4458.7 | 18.8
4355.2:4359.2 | 17.6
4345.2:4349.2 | 17.1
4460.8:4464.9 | 19.3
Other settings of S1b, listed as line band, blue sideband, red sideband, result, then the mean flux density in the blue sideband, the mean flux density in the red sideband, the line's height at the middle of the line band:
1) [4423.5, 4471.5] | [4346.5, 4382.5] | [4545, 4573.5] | 0.05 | 19.5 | 23.6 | 21.2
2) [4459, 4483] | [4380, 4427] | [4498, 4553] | -0.02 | 19.2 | 22.7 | 21.1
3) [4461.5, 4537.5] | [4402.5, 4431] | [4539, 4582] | -0.03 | 20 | 23.1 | 21.8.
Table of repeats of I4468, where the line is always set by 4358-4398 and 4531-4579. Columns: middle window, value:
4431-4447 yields 0.2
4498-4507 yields -0.6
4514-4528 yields -0.6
